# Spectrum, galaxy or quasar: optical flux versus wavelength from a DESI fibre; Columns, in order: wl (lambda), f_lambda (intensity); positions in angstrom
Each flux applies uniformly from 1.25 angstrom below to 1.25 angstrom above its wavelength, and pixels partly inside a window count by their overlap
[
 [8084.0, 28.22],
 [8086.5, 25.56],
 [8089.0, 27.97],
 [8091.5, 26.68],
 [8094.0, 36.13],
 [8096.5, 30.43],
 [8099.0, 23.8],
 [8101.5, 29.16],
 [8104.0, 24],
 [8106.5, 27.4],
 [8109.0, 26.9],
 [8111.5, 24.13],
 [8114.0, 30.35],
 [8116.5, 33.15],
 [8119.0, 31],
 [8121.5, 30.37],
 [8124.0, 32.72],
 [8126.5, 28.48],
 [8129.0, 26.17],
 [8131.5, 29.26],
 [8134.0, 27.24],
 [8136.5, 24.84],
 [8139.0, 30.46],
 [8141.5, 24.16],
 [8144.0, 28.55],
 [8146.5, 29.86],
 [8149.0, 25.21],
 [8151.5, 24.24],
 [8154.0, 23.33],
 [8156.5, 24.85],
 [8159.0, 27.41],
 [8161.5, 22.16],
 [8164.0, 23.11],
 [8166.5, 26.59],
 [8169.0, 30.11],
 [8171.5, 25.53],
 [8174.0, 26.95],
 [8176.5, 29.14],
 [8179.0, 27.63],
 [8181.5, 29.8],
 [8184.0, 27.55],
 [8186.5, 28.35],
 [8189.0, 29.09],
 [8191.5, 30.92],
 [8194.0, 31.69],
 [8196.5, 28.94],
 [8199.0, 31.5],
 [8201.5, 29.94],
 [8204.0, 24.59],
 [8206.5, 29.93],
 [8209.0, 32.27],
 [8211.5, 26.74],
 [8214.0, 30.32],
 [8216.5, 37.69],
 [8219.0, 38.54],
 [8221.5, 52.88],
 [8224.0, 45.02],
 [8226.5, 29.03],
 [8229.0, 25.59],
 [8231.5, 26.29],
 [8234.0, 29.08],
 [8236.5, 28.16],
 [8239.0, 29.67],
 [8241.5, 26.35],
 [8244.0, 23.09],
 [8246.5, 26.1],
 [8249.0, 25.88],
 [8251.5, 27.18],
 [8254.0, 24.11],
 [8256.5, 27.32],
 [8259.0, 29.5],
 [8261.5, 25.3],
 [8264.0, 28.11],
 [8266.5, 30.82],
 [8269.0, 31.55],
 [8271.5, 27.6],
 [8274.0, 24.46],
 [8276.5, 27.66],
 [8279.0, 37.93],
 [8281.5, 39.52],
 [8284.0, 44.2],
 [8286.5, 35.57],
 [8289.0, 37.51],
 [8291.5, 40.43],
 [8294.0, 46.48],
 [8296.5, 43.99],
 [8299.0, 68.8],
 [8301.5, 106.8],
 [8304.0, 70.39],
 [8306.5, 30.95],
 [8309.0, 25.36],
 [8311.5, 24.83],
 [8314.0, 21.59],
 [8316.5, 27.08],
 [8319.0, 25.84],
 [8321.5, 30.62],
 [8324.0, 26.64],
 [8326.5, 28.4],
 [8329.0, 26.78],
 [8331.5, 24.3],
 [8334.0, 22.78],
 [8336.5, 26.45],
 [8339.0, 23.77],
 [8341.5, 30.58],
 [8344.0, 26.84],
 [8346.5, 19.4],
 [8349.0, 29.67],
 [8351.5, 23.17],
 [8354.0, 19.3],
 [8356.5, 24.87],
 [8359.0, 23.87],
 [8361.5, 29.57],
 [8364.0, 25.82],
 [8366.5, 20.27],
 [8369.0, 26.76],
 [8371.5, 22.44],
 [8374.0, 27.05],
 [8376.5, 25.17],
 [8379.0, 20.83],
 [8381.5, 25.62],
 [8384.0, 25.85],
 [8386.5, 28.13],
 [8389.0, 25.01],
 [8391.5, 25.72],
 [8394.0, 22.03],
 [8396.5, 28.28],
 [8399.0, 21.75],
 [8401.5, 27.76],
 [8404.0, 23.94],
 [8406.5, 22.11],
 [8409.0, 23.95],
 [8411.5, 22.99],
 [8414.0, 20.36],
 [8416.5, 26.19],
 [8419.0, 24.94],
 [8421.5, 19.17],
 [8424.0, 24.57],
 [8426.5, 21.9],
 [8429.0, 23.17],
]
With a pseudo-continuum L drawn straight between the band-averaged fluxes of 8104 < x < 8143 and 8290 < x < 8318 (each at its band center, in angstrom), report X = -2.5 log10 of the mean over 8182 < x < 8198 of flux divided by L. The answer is 0.179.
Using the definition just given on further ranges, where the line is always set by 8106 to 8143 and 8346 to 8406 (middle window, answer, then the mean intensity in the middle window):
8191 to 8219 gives -0.13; 30.8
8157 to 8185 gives 0.04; 26.8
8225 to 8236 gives -0.04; 27.9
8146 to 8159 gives 0.11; 25.4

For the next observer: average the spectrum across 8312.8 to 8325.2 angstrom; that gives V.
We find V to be 26.4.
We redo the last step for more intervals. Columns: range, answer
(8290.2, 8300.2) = 49.8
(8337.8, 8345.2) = 27.1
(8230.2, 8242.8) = 27.9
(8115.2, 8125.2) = 31.8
